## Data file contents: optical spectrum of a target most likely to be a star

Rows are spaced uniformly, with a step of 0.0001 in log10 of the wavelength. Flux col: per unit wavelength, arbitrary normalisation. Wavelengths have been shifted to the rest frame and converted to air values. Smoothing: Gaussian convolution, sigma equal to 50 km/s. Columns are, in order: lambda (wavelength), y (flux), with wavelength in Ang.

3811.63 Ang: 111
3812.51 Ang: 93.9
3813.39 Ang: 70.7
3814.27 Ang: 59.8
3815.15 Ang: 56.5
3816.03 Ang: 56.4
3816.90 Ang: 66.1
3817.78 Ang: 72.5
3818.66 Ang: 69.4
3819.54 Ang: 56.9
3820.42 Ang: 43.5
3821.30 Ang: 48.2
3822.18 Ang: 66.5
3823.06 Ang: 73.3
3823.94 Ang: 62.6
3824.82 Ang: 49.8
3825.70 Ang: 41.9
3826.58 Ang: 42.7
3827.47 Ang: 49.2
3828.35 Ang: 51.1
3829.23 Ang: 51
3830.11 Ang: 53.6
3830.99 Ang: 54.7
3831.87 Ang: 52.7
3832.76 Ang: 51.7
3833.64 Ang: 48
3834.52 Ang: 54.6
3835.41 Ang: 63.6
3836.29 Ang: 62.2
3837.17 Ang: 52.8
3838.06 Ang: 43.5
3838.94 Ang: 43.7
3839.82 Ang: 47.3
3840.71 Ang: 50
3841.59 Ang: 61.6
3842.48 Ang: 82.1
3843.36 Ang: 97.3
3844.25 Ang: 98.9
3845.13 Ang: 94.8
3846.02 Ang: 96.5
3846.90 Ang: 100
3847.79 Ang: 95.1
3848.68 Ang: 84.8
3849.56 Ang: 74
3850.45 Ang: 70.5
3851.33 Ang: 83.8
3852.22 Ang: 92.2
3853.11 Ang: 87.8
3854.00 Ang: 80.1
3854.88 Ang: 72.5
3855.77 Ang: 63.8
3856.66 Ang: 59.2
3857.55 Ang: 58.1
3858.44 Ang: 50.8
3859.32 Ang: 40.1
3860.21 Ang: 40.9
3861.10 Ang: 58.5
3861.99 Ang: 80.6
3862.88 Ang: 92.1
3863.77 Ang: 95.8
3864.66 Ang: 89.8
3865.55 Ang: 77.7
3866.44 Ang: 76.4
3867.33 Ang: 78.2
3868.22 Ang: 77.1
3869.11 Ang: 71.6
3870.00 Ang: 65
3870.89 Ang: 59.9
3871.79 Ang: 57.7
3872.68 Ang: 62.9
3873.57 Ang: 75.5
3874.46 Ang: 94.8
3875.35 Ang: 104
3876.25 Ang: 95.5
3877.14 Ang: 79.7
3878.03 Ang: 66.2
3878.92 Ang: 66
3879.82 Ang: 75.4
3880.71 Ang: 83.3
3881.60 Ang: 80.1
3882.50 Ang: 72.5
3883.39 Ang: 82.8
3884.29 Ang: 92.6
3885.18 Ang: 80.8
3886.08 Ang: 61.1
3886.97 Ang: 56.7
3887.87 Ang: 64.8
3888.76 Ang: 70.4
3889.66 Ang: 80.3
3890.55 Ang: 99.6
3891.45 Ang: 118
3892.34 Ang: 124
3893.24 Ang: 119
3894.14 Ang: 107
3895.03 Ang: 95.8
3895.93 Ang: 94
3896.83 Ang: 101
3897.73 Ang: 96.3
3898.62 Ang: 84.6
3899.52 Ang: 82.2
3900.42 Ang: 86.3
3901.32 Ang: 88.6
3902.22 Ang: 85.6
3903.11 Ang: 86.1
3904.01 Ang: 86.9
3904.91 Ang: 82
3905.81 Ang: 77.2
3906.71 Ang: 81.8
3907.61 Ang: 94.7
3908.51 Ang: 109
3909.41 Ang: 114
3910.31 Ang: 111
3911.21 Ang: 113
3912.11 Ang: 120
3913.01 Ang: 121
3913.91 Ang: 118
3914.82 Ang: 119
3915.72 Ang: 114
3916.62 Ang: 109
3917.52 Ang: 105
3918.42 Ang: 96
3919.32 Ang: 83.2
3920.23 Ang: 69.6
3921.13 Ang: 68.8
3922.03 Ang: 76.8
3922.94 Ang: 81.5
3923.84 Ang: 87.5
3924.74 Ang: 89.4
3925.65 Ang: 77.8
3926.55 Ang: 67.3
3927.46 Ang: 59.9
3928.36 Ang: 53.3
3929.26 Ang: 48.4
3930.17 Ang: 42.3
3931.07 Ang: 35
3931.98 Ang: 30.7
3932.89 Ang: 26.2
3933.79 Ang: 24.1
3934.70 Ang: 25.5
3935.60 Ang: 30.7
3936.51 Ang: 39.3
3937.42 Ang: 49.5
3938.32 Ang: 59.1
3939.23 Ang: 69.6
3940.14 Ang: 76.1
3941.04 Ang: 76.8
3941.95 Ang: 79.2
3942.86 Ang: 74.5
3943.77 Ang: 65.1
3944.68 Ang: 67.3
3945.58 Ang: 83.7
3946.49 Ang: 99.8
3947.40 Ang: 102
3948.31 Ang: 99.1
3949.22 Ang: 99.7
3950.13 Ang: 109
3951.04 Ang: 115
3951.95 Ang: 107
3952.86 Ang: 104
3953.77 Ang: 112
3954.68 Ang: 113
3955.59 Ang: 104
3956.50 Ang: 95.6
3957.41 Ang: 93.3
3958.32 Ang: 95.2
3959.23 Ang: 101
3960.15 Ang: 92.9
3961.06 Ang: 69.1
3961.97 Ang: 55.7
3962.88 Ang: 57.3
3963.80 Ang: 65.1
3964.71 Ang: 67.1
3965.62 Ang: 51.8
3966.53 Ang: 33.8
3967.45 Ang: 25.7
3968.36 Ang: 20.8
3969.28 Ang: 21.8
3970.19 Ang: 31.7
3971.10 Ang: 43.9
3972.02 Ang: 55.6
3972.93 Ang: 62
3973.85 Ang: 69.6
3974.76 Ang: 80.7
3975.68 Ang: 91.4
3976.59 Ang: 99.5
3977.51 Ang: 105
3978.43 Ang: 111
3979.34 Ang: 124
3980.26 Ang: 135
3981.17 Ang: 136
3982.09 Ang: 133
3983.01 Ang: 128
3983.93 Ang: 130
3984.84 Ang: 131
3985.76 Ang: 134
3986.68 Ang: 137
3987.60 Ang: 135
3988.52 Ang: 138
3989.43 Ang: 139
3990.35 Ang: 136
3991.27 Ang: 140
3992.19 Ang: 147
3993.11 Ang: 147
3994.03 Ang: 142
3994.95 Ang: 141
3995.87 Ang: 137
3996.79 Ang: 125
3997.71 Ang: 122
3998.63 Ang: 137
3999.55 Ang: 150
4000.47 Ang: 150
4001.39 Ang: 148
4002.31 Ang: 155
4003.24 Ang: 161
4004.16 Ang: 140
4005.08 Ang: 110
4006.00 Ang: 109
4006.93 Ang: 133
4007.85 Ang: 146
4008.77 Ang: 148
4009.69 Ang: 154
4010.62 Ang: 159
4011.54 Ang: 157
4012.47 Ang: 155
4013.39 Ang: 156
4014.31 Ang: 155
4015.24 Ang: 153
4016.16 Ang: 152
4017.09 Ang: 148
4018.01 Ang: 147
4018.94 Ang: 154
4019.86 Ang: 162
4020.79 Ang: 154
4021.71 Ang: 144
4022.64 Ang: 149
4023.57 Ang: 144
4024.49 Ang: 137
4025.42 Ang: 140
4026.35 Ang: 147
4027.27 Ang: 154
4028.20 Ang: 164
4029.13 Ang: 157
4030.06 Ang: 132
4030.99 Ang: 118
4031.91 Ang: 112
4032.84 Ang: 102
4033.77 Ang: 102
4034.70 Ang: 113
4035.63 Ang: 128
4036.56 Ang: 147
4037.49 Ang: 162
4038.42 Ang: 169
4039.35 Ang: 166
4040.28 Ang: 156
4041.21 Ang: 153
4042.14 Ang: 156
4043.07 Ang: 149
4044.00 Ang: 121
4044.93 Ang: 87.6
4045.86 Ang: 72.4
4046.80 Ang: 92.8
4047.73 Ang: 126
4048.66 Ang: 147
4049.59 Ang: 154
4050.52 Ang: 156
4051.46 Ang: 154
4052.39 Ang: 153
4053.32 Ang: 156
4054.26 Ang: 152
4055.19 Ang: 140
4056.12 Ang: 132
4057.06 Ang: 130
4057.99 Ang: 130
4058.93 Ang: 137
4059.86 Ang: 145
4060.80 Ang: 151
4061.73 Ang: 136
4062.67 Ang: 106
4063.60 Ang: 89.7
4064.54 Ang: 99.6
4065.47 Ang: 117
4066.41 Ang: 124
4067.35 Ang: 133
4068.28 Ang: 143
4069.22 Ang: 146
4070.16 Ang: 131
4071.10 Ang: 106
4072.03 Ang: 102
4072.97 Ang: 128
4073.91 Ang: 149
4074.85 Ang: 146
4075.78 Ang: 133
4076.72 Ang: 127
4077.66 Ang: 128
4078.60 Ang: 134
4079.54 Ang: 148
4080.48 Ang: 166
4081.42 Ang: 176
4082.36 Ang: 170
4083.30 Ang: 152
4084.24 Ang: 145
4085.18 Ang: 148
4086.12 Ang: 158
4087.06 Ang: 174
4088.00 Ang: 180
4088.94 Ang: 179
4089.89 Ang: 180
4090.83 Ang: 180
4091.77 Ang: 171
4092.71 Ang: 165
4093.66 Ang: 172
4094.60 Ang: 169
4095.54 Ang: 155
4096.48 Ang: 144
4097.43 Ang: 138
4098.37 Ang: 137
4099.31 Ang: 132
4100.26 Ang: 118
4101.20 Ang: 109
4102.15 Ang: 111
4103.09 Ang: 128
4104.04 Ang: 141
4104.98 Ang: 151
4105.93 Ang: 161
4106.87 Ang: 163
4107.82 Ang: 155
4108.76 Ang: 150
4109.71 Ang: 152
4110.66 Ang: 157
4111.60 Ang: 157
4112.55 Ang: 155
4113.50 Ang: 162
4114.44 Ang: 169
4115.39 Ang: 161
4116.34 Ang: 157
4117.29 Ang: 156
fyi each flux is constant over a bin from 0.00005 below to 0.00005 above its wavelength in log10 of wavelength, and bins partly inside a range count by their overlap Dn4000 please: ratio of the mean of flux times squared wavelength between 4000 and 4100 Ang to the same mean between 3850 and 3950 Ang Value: 1.94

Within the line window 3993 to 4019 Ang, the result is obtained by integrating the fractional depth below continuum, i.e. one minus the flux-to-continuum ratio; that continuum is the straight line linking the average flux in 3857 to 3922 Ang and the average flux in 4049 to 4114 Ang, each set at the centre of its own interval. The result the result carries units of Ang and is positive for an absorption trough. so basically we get -4.9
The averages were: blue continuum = 85.8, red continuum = 145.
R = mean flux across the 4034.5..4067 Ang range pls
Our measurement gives 135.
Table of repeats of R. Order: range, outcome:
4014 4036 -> 140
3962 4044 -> 125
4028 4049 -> 131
